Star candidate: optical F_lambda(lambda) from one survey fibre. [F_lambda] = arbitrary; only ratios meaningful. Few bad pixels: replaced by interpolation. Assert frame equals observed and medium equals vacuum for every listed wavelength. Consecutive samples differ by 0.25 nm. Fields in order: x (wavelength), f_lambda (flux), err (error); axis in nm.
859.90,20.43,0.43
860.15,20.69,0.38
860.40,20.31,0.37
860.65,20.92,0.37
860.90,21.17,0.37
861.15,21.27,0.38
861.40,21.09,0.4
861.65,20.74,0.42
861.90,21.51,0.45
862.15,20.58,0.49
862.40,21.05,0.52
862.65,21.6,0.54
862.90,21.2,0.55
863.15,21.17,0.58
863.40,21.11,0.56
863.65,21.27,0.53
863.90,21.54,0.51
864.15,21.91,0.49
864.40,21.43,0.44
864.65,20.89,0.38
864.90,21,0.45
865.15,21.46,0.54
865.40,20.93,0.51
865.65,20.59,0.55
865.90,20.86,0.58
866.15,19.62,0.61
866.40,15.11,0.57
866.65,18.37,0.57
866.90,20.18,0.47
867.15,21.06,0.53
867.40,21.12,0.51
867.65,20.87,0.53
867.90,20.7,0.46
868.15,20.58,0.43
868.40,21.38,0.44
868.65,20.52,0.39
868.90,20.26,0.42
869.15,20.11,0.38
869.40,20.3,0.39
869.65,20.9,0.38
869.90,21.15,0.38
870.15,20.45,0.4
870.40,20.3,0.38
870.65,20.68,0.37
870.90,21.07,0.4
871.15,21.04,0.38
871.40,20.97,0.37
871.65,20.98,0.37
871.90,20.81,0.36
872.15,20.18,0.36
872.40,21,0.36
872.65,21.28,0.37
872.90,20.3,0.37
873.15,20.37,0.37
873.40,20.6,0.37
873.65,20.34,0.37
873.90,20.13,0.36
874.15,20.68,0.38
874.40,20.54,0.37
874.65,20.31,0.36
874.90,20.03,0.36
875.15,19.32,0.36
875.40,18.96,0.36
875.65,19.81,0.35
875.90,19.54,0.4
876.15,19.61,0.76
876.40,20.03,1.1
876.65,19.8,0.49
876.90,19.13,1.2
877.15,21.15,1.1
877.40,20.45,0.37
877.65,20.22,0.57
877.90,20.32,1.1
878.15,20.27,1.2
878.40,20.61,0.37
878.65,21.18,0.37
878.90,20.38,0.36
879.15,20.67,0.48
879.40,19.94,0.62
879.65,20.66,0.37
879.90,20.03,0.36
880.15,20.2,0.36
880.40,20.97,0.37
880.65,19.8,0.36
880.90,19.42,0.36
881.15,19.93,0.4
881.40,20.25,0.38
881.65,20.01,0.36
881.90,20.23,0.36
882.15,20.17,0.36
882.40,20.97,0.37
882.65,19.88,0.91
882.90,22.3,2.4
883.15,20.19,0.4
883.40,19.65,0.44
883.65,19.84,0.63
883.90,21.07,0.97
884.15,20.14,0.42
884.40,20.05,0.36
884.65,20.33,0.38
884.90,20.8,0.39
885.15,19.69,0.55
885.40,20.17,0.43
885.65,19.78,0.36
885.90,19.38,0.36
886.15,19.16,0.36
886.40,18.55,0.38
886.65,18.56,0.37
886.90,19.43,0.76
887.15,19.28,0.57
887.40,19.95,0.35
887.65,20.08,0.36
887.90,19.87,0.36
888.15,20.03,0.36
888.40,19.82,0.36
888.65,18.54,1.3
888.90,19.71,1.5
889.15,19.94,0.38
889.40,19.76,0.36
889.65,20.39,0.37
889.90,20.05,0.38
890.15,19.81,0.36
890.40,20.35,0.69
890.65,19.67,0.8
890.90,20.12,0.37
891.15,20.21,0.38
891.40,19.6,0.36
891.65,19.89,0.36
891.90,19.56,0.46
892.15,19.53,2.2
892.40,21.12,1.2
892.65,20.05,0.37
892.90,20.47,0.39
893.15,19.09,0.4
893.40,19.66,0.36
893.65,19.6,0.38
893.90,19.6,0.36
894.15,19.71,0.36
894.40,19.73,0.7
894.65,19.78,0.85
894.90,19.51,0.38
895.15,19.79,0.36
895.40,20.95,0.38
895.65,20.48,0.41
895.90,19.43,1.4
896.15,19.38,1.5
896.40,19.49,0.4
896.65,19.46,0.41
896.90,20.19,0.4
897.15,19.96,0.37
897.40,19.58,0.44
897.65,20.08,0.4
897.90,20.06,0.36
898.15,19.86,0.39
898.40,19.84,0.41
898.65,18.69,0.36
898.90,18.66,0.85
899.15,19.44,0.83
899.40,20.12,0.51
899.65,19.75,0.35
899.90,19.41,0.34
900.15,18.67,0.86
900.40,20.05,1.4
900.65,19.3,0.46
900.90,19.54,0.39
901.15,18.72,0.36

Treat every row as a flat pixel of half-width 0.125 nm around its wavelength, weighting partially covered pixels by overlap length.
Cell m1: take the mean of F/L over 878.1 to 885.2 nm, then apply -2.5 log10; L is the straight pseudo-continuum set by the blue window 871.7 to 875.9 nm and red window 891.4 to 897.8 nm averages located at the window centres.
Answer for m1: -0.01 mag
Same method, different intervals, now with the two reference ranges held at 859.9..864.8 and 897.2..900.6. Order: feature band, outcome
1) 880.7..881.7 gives 0.02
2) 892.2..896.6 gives -0.01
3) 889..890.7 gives 0.00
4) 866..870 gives 0.04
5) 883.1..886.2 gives 0.01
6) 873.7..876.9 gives 0.04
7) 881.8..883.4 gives -0.02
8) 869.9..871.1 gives 0.00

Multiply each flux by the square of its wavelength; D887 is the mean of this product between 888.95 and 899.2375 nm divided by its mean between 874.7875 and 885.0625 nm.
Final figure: 1.01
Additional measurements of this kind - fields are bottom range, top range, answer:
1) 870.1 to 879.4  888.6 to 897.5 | 1.02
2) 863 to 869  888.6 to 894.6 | 1.02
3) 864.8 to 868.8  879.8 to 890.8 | 1.03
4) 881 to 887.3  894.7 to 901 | 1.01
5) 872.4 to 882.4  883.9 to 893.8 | 1.01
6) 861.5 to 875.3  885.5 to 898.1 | 1.01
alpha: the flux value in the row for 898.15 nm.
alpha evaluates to 19.86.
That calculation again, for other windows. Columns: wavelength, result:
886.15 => 19.16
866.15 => 19.62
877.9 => 20.32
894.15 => 19.71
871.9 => 20.81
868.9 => 20.26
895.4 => 20.95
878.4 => 20.61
